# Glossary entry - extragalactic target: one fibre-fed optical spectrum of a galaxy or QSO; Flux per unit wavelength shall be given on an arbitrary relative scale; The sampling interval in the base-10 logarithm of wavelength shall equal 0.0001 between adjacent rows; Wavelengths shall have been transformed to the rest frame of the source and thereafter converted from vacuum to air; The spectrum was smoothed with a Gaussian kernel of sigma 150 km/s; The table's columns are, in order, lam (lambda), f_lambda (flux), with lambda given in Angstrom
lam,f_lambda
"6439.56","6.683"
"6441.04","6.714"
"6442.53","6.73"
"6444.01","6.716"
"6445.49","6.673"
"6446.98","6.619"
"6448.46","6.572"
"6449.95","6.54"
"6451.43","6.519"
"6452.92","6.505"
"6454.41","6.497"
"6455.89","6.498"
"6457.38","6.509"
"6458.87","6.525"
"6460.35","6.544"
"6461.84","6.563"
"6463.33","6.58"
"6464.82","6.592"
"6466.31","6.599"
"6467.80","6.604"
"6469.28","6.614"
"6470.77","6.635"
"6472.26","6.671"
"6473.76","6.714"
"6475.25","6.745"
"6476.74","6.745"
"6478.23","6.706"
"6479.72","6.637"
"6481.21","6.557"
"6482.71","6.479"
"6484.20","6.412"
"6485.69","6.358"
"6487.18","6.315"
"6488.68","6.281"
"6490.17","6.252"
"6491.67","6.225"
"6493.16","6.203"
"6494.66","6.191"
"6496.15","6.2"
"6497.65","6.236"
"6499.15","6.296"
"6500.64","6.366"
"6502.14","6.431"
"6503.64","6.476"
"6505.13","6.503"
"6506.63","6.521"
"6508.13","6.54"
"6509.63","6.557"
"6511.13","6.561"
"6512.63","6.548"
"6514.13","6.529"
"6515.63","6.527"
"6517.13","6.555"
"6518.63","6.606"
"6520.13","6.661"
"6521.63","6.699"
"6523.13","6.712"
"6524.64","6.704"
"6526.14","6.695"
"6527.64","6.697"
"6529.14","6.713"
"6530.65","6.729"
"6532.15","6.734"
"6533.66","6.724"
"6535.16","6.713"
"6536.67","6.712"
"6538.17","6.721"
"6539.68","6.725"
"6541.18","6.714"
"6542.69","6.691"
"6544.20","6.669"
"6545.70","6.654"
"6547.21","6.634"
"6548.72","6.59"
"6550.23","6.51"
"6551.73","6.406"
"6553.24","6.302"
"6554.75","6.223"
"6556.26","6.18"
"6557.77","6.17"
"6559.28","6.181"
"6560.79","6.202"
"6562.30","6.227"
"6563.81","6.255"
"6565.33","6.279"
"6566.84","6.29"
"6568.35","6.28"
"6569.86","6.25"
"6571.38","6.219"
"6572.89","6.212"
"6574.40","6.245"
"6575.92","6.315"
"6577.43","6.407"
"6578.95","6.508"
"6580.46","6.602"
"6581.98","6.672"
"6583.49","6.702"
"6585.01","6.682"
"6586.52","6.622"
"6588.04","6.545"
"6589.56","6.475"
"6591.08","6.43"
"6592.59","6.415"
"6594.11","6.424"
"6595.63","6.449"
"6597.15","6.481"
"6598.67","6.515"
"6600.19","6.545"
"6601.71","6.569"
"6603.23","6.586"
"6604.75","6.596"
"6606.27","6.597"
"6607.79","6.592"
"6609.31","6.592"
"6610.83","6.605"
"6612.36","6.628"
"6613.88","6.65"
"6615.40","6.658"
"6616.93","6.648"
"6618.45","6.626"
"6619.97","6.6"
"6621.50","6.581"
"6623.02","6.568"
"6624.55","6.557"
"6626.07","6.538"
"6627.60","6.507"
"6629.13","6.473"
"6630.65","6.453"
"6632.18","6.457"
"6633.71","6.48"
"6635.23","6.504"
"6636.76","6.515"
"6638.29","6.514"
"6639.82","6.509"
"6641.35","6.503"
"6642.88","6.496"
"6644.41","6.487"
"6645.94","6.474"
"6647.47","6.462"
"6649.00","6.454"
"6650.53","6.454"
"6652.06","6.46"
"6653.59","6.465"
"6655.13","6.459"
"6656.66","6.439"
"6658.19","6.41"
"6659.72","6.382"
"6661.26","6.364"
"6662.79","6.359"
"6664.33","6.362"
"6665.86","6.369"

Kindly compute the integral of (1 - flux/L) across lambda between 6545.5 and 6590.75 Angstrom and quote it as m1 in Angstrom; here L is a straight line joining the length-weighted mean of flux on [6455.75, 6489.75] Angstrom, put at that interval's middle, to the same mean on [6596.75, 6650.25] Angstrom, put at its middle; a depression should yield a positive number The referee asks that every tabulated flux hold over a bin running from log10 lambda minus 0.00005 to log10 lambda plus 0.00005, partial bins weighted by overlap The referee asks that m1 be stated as 1.1 Angstrom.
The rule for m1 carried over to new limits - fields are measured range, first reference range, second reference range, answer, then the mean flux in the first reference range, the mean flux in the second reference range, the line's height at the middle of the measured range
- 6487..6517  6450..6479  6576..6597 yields 0.8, 6.6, 6.53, 6.58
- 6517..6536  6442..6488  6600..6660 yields -0.4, 6.58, 6.53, 6.56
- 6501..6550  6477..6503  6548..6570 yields -2.3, 6.37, 6.29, 6.33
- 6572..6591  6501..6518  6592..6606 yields 0.1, 6.52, 6.51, 6.51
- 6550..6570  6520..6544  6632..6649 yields 1.2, 6.71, 6.49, 6.65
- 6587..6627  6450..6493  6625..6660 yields -0.4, 6.53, 6.48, 6.49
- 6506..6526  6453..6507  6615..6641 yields -0.3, 6.48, 6.54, 6.49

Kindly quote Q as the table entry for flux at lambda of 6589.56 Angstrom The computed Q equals 6.475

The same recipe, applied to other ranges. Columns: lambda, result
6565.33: 6.279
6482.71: 6.479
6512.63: 6.548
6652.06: 6.46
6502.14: 6.431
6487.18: 6.315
